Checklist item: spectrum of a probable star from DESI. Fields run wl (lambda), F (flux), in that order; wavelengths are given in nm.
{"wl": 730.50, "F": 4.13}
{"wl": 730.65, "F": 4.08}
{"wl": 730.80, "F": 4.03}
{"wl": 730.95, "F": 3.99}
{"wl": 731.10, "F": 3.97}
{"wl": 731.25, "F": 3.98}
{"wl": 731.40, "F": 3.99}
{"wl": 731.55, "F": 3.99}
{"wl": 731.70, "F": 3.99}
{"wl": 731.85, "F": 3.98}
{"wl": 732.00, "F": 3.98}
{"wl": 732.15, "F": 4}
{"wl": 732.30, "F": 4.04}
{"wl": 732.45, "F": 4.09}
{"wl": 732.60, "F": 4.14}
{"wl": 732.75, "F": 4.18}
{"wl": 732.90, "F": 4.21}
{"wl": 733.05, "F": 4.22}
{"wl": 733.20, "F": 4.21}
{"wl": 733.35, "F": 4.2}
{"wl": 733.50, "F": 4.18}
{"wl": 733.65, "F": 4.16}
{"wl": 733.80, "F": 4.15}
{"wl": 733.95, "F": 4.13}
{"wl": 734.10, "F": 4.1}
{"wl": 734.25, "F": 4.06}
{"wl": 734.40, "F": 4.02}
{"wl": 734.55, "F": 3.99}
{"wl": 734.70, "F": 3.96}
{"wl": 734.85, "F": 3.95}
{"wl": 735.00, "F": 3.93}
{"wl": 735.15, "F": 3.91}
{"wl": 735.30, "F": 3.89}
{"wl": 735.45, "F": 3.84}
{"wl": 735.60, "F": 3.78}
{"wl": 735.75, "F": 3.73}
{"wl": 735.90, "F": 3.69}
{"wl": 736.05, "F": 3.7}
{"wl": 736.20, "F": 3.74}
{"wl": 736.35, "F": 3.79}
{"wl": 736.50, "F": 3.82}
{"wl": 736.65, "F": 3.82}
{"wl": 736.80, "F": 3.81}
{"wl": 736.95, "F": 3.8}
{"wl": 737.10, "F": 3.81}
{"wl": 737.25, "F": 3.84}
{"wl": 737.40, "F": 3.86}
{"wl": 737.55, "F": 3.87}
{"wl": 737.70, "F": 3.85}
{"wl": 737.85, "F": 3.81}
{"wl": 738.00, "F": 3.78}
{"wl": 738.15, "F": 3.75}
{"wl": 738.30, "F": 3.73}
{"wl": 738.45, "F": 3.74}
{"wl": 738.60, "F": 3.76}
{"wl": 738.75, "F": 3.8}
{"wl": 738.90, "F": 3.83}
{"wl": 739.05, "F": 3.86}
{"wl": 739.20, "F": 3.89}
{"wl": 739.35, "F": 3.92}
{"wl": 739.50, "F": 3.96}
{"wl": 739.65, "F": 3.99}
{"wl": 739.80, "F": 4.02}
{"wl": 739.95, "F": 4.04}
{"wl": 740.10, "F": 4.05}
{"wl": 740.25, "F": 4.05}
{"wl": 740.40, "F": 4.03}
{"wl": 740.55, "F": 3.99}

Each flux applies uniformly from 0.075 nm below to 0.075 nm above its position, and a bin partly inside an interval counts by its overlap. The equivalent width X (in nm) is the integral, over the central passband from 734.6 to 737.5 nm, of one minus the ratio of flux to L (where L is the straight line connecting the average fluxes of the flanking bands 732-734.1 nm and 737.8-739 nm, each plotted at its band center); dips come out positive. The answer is 0.08 nm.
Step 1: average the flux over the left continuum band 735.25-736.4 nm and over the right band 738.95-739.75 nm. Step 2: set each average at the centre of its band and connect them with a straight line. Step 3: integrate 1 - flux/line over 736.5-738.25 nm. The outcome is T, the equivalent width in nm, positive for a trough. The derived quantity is 0.01 nm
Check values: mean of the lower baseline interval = 3.77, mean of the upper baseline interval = 3.92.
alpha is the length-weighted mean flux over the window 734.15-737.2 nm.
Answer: 3.85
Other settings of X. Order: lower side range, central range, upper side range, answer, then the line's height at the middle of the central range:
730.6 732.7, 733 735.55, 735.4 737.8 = -0.10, 3.9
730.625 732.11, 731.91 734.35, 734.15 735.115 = -0.08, 3.99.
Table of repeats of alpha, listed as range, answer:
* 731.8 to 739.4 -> 3.93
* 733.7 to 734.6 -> 4.08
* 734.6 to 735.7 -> 3.89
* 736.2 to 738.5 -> 3.8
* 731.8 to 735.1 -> 4.08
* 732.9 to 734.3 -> 4.16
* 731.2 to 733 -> 4.05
